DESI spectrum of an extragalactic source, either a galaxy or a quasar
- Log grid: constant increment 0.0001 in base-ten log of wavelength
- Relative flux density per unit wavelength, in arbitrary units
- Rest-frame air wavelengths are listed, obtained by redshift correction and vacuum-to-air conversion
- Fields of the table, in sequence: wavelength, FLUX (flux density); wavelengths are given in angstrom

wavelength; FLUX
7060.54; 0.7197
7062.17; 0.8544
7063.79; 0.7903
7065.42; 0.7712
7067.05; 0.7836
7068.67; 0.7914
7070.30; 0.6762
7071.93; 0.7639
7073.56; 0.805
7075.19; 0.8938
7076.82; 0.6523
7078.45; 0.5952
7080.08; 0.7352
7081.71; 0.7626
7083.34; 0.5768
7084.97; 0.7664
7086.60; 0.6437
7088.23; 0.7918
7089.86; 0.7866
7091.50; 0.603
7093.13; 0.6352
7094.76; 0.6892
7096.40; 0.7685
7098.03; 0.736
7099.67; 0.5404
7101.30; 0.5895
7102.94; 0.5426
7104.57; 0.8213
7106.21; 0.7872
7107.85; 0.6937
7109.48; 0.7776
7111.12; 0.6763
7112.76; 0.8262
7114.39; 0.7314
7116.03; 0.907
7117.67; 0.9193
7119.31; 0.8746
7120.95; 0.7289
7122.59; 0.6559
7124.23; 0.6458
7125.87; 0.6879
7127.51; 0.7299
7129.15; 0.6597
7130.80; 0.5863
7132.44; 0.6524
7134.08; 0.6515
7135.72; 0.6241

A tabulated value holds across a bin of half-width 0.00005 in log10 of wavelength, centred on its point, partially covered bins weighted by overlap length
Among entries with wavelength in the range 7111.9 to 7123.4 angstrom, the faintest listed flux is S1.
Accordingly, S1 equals 0.6559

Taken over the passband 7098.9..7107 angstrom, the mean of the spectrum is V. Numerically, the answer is 0.657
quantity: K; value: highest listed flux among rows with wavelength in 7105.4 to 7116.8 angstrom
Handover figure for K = 0.907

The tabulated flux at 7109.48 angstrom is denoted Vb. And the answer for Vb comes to 0.7776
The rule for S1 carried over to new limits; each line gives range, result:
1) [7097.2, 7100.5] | 0.5404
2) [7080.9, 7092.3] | 0.5768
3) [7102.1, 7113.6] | 0.5426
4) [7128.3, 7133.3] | 0.5863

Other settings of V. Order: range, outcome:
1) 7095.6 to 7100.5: 0.682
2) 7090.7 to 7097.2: 0.674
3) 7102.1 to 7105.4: 0.681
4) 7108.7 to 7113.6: 0.76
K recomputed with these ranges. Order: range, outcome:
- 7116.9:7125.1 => 0.9193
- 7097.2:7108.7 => 0.8213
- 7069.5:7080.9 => 0.8938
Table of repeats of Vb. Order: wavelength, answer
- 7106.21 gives 0.7872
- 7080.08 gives 0.7352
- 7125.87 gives 0.6879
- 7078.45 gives 0.5952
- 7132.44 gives 0.6524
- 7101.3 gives 0.5895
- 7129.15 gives 0.6597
